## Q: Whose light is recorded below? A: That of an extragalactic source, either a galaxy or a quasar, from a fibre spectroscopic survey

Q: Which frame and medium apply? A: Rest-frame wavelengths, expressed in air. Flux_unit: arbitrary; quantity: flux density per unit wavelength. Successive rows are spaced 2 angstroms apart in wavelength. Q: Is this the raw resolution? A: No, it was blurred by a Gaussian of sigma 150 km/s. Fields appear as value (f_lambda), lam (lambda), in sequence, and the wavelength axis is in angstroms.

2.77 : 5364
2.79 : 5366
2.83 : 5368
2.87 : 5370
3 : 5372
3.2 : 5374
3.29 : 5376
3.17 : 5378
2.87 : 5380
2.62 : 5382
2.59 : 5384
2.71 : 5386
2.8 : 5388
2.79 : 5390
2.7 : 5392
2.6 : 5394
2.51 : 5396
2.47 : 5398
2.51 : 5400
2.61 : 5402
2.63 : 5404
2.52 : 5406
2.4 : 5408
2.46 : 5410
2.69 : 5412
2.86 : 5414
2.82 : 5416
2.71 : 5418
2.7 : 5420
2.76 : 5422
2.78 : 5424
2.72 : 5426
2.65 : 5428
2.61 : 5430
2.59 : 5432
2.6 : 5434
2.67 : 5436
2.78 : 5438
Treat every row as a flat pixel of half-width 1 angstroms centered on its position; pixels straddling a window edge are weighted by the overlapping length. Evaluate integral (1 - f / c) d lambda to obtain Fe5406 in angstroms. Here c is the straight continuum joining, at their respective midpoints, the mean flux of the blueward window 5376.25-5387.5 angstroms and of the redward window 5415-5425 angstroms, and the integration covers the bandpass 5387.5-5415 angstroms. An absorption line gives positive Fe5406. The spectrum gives 1.8 angstroms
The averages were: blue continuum 2.83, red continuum 2.75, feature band 2.61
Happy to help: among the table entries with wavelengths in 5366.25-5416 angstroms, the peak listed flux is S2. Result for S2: 3.29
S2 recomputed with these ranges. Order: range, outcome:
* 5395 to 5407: 2.63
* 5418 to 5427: 2.78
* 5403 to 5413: 2.69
